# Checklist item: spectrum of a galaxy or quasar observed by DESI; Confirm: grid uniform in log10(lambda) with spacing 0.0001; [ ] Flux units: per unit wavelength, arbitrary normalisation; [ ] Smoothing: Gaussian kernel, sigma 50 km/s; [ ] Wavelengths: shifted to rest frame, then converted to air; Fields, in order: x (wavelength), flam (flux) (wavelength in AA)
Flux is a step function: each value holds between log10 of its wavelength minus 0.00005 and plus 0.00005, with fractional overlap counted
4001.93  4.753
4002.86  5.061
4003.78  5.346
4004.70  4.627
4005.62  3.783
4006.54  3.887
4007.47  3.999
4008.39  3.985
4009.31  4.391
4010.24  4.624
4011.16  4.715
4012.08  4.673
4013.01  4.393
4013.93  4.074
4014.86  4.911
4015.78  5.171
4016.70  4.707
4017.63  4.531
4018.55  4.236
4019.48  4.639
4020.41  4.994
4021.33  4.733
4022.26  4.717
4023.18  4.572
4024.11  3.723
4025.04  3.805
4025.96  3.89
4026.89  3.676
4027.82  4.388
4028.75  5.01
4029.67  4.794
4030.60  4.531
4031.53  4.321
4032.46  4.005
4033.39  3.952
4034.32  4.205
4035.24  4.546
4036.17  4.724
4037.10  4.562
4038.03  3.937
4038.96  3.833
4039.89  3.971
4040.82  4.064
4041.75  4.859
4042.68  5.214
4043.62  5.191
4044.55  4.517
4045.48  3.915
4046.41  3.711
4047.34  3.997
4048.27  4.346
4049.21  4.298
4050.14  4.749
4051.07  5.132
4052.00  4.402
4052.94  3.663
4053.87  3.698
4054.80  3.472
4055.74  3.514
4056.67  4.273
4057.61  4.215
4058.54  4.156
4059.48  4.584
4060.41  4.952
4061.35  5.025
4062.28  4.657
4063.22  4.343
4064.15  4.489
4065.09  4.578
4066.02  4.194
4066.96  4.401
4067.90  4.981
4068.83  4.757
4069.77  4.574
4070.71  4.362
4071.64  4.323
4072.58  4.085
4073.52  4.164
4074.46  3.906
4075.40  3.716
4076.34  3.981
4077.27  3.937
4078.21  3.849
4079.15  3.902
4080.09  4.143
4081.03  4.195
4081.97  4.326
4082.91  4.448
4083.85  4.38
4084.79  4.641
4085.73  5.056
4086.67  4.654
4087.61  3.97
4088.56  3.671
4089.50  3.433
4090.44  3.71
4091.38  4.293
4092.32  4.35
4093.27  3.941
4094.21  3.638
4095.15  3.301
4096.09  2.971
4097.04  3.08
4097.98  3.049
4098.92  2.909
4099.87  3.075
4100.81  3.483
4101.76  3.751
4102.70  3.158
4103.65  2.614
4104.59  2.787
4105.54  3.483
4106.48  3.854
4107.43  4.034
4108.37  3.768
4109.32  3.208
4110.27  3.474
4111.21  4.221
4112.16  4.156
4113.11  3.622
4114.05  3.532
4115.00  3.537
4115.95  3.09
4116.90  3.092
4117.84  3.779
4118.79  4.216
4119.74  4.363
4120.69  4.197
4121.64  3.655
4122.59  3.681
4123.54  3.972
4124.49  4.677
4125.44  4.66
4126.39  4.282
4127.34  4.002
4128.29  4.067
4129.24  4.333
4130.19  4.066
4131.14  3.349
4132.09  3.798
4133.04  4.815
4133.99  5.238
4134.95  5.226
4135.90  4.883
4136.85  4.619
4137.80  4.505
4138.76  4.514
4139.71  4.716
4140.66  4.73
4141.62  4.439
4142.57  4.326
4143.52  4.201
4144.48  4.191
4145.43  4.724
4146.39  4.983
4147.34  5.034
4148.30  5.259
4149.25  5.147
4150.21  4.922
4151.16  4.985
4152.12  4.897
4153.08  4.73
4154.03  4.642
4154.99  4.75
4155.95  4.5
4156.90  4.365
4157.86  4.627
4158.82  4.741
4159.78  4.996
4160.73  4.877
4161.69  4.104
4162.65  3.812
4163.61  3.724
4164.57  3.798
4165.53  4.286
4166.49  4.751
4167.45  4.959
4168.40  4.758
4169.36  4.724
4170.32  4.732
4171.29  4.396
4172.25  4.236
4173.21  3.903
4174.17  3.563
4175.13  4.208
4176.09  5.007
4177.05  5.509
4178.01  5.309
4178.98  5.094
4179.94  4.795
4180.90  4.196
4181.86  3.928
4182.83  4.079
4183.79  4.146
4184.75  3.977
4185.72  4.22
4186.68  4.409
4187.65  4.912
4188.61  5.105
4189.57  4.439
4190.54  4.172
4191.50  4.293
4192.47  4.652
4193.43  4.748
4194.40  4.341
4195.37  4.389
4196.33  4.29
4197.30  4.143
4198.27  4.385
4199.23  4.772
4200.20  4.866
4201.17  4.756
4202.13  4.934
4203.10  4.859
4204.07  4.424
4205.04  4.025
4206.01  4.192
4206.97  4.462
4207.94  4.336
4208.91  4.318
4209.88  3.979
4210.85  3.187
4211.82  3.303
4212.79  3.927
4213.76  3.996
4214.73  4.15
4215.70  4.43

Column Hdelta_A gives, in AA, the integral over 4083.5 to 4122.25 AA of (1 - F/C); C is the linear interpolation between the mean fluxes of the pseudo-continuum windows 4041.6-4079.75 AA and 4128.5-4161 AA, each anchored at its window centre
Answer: 6.9 AA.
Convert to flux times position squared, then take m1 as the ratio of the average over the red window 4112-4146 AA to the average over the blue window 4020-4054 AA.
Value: 1.01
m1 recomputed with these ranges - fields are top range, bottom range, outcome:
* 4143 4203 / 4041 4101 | 1.15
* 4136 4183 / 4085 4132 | 1.25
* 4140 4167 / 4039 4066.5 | 1.11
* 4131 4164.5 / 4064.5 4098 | 1.16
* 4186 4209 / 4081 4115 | 1.27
